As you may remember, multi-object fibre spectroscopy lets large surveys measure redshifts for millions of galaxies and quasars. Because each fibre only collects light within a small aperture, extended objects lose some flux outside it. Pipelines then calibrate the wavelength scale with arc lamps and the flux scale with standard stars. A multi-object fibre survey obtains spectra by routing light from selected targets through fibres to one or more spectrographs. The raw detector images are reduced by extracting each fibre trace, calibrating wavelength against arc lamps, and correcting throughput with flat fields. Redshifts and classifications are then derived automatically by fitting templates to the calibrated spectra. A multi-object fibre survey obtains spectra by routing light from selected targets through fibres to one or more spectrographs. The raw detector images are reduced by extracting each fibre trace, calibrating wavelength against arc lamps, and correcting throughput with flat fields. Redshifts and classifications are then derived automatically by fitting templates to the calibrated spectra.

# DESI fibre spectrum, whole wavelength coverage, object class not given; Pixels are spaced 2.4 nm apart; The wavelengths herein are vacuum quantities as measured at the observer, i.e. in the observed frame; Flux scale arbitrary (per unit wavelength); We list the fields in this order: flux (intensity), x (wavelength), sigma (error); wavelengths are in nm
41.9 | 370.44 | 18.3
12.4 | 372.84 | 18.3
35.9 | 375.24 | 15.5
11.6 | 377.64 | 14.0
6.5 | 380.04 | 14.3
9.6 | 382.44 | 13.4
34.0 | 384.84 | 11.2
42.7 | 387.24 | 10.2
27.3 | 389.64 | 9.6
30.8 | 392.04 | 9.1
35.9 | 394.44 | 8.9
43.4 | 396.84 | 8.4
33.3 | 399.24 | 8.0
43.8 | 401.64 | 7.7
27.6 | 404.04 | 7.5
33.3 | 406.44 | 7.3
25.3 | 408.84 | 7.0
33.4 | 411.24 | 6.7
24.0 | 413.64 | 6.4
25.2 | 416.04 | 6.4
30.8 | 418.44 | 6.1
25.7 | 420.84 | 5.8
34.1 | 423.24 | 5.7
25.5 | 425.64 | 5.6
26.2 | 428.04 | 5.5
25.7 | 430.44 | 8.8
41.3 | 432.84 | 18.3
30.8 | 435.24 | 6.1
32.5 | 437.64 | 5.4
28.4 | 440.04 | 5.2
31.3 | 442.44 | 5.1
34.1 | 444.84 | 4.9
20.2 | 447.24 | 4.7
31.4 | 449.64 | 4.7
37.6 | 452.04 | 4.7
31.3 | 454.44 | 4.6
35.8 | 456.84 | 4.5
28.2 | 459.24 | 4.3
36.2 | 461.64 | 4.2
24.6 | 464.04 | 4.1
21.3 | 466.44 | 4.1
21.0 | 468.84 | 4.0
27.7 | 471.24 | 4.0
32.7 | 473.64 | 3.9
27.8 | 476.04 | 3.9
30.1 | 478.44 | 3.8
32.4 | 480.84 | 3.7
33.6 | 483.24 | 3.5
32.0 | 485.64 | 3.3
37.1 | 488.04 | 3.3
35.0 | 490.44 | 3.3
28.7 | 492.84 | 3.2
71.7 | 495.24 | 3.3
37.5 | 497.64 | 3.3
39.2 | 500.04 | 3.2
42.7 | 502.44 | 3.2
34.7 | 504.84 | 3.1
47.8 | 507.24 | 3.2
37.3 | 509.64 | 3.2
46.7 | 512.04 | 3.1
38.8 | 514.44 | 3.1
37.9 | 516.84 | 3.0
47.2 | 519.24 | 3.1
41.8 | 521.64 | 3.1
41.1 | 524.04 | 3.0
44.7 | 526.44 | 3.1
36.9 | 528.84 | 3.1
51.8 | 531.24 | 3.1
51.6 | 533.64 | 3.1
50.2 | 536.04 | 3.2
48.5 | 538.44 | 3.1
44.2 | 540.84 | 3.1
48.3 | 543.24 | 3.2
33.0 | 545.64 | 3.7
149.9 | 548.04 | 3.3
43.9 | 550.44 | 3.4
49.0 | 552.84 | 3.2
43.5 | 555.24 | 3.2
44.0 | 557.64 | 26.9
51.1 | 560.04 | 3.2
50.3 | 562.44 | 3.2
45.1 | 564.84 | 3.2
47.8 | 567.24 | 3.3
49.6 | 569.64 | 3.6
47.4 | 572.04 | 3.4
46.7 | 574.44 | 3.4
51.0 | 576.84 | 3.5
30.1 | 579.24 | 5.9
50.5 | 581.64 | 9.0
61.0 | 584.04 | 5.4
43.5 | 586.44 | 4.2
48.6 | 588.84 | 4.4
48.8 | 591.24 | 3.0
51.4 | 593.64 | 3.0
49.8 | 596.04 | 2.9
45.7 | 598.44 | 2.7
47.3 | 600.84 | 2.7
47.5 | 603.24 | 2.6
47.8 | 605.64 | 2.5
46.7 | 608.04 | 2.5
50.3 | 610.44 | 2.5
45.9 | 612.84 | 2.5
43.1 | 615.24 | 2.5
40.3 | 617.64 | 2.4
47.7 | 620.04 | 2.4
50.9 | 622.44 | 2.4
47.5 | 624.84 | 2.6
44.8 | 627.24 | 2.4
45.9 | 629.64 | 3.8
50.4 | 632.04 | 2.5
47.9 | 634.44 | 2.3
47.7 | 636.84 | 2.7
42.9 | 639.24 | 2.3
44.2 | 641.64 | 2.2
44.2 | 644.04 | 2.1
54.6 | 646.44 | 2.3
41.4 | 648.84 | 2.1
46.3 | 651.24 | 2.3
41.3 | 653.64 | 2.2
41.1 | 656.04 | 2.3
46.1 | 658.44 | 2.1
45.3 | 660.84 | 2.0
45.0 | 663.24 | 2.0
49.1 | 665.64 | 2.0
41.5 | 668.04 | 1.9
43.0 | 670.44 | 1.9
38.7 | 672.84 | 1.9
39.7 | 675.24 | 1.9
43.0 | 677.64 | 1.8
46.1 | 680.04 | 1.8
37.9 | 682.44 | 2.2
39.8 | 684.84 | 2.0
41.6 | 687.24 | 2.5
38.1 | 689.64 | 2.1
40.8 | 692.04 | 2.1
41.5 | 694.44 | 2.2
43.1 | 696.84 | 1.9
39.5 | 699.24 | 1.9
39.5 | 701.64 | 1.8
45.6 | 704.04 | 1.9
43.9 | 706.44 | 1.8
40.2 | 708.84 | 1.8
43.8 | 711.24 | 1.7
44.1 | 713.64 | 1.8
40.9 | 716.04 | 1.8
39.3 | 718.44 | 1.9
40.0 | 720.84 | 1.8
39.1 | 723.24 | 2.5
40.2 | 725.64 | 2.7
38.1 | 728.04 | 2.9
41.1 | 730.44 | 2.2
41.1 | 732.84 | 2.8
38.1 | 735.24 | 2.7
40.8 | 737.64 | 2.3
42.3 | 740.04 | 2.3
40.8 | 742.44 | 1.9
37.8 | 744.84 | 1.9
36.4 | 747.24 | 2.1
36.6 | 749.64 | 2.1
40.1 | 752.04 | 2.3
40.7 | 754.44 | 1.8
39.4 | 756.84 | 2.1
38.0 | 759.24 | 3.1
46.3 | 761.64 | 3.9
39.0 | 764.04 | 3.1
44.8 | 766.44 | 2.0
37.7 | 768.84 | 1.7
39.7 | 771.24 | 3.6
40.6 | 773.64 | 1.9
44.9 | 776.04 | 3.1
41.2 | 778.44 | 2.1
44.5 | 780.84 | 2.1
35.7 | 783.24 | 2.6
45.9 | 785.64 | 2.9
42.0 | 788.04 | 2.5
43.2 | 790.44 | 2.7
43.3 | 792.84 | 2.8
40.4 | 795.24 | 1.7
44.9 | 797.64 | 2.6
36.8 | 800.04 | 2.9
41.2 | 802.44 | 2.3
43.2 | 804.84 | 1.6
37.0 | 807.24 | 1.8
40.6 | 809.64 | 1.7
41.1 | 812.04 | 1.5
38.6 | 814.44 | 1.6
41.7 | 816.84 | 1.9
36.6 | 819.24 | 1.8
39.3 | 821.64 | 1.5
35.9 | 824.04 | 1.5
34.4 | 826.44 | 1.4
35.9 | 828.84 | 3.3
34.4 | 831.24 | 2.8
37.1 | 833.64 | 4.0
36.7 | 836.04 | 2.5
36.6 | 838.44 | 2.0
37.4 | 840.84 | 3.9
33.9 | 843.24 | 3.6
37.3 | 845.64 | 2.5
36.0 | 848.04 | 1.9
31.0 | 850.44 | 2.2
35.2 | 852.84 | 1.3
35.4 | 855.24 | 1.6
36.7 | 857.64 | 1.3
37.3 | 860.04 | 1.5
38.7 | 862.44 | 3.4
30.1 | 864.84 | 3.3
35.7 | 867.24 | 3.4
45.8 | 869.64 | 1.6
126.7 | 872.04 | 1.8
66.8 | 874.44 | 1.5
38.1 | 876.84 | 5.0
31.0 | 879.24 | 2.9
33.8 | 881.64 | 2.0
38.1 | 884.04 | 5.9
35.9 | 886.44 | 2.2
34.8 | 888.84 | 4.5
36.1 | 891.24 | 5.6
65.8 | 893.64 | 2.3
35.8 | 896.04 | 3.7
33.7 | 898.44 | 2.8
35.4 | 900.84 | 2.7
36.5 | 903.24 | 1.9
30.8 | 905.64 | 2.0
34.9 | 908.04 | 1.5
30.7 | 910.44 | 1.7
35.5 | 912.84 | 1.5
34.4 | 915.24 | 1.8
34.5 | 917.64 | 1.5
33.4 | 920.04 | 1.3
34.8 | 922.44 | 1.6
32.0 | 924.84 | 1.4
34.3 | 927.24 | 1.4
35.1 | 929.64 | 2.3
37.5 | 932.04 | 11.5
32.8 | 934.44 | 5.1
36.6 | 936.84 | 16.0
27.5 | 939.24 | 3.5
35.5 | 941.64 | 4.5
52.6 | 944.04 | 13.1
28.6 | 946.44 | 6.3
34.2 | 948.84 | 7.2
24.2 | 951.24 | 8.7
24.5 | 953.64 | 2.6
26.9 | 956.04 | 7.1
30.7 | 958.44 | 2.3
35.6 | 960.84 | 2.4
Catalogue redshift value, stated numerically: 0.33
